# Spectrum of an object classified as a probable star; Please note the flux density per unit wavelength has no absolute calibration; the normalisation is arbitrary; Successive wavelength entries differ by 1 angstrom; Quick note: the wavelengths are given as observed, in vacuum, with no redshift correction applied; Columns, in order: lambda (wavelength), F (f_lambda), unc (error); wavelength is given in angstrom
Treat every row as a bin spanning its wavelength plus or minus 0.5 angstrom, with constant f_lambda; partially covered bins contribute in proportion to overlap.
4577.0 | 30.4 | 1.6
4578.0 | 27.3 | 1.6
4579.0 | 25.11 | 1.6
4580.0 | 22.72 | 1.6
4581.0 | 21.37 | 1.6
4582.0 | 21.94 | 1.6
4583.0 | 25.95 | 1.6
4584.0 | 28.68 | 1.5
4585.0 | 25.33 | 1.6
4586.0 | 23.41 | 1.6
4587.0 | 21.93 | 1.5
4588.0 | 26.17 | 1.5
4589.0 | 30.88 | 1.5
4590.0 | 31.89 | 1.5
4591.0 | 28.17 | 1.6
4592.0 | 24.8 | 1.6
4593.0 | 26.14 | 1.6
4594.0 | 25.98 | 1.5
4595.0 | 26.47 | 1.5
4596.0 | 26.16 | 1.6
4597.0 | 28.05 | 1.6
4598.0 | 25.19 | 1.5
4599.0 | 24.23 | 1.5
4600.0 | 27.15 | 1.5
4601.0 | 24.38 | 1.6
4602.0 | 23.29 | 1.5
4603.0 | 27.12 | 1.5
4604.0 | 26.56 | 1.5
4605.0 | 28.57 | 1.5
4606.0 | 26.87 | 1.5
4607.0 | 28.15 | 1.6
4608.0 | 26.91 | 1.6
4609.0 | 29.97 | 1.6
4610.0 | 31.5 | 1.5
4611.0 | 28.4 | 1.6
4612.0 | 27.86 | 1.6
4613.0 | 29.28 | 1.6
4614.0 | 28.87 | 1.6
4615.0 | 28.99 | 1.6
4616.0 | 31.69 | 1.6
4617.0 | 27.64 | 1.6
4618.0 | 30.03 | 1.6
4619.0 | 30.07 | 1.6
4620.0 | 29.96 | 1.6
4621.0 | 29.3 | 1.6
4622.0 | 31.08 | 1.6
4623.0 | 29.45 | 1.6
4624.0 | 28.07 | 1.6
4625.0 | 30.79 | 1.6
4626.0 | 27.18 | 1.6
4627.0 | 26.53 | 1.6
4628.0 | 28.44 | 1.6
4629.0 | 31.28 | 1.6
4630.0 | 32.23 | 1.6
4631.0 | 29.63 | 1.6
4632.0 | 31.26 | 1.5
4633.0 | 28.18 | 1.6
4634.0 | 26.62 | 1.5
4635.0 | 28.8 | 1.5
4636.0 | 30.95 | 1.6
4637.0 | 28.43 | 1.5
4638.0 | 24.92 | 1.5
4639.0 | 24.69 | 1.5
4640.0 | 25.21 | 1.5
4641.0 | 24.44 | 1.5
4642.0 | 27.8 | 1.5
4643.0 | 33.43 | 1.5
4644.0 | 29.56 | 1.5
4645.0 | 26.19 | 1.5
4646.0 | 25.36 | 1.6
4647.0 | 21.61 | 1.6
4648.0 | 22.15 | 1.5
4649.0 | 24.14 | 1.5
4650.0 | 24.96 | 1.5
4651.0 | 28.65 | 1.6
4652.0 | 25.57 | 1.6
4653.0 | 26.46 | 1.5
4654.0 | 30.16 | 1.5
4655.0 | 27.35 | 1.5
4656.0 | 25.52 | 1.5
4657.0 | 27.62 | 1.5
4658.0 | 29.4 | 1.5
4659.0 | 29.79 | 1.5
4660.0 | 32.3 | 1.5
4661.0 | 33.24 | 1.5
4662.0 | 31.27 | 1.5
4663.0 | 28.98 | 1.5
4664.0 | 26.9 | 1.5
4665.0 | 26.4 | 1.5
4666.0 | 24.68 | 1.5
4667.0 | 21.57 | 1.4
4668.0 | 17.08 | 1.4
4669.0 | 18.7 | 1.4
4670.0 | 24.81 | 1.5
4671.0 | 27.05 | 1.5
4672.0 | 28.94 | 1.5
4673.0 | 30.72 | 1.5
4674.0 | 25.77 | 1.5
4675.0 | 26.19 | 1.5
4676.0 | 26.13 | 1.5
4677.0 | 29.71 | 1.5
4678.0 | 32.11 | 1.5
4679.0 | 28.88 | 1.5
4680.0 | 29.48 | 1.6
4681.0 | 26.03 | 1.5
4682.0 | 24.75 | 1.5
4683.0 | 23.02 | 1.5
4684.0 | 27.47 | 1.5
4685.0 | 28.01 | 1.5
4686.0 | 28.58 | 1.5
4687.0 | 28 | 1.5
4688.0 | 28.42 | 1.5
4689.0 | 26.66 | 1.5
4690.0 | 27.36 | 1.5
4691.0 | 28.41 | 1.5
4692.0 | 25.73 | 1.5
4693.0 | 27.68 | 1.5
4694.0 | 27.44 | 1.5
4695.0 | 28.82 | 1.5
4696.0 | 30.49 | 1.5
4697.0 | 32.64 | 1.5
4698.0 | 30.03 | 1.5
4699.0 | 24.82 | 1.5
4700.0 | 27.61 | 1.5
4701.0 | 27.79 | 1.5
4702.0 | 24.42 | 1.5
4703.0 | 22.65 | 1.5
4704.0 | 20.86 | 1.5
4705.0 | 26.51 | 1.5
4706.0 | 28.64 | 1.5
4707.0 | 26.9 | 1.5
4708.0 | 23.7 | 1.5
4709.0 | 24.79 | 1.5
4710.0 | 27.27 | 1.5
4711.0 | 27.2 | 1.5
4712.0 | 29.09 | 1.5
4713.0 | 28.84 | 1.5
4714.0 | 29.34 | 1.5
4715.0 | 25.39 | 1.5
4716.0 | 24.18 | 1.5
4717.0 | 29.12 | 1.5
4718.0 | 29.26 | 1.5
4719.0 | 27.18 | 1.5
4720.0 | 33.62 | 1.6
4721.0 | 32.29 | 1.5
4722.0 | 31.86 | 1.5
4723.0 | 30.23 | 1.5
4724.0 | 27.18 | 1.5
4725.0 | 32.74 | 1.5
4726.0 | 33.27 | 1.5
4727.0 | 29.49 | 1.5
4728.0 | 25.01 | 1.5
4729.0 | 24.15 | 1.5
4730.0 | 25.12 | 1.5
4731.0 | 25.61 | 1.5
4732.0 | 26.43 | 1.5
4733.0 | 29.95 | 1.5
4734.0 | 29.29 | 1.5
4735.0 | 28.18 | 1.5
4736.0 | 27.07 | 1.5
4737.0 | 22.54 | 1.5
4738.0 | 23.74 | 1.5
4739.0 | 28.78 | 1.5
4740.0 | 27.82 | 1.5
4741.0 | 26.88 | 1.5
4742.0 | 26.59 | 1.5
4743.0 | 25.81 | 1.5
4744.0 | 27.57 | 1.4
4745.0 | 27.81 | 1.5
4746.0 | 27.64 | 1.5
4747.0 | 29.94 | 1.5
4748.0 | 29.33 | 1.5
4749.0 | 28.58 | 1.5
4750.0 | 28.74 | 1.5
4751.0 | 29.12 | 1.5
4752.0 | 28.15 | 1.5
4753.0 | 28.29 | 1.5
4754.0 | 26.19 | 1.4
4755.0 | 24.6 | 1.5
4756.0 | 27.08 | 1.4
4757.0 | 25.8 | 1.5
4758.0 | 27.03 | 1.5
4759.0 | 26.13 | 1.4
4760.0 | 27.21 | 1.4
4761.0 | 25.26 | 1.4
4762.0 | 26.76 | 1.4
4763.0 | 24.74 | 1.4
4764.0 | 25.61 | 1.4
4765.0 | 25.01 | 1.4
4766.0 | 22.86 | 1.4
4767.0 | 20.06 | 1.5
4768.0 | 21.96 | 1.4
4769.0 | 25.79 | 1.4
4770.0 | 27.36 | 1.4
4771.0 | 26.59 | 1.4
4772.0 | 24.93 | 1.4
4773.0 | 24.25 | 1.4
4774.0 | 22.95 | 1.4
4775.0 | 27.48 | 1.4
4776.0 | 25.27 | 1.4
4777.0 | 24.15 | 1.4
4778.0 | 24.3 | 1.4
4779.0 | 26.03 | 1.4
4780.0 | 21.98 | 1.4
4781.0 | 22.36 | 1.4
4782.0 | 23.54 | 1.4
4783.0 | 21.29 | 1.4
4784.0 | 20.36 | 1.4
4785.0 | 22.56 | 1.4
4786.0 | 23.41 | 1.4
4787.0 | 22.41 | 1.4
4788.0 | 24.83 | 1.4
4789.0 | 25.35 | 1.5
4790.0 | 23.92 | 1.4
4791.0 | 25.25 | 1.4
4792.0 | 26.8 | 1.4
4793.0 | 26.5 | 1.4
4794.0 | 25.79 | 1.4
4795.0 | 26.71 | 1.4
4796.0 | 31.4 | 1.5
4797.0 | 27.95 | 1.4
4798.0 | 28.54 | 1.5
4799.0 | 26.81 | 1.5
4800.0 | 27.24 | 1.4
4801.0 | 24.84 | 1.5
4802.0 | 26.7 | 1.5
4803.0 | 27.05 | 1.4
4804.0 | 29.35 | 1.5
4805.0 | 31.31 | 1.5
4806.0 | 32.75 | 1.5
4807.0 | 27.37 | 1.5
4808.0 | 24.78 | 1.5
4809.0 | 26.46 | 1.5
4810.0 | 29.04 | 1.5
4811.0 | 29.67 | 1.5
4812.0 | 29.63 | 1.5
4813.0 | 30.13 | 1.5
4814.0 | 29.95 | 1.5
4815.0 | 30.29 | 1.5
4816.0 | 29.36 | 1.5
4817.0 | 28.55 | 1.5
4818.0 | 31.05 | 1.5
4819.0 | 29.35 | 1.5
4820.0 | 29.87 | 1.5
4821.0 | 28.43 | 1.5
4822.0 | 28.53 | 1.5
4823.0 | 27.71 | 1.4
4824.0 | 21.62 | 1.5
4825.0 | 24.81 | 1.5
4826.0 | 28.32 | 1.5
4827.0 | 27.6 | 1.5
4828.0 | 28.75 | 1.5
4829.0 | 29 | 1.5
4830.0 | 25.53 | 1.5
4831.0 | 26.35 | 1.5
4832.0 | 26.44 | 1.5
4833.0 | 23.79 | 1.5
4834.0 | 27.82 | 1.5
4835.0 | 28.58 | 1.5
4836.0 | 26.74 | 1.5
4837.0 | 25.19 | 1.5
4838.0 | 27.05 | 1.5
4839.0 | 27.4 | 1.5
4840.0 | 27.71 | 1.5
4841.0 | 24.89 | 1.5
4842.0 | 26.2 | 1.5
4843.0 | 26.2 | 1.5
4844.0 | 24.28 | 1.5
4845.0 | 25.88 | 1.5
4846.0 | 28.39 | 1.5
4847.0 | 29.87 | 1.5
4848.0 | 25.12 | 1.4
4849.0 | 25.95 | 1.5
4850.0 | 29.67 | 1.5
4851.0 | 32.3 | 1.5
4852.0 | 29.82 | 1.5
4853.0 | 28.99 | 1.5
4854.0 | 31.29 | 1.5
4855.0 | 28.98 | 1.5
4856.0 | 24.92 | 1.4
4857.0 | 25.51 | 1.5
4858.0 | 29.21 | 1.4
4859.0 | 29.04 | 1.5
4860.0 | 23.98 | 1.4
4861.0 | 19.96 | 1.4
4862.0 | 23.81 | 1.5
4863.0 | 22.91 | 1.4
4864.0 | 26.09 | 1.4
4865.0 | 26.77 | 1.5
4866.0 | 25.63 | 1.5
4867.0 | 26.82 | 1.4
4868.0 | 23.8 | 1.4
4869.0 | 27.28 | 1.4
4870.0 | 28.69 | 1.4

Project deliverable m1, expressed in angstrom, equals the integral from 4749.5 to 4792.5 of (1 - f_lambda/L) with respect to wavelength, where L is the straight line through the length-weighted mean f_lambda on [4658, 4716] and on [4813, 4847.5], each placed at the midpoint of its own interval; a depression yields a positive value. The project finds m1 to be 3.7 angstrom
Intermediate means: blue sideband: 27.1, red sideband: 27.4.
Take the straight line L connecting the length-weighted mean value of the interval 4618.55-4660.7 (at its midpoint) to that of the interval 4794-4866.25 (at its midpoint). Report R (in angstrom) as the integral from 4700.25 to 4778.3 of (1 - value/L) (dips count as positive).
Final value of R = 2.6 angstrom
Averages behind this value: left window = 28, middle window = 26.8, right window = 27.5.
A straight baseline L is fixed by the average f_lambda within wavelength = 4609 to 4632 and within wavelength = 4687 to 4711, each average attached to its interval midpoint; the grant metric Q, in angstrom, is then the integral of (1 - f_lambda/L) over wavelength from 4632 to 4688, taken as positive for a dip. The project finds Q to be 2.3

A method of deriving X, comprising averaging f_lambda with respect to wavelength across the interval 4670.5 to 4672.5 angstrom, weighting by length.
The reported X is 28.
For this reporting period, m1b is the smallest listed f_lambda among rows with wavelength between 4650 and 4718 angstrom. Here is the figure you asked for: 17.08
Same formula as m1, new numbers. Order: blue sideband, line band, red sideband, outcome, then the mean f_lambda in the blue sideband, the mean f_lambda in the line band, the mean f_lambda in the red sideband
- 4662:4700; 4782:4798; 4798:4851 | 1.44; 27.1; 25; 27.7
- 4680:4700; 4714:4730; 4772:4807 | -1.12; 27.6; 28.9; 25.6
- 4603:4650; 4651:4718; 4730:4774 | 0.51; 28.2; 27.2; 26.4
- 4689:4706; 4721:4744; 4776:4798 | -1.35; 27.1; 27.7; 24.7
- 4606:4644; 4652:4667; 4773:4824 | 0.09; 28.8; 28.2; 26.7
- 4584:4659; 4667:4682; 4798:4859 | 0.73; 27.6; 26.3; 27.8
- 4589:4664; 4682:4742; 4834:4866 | 0.06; 28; 27.5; 26.9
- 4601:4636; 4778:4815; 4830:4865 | 1.07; 28.8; 26.4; 26.8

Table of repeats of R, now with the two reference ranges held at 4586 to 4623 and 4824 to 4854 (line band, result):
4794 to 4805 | -0.19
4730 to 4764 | 0.41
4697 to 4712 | 0.67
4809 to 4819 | -0.85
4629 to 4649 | 0.14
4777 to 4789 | 1.83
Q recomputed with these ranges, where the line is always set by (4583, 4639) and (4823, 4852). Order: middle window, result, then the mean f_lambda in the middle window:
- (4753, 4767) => 0.9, 25.6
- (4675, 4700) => -0.3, 27.9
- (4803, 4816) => -1.0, 29.1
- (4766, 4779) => 1.3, 24.6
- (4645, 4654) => 0.8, 25.2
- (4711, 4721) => -0.4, 28.6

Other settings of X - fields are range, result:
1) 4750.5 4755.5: 27.3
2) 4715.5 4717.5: 26.6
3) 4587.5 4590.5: 29.6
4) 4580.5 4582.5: 21.7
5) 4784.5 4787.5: 22.8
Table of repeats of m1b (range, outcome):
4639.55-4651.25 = 21.61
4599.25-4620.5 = 23.29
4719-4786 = 20.06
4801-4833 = 21.62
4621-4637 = 26.53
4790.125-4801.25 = 24.84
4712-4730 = 24.15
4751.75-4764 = 24.6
